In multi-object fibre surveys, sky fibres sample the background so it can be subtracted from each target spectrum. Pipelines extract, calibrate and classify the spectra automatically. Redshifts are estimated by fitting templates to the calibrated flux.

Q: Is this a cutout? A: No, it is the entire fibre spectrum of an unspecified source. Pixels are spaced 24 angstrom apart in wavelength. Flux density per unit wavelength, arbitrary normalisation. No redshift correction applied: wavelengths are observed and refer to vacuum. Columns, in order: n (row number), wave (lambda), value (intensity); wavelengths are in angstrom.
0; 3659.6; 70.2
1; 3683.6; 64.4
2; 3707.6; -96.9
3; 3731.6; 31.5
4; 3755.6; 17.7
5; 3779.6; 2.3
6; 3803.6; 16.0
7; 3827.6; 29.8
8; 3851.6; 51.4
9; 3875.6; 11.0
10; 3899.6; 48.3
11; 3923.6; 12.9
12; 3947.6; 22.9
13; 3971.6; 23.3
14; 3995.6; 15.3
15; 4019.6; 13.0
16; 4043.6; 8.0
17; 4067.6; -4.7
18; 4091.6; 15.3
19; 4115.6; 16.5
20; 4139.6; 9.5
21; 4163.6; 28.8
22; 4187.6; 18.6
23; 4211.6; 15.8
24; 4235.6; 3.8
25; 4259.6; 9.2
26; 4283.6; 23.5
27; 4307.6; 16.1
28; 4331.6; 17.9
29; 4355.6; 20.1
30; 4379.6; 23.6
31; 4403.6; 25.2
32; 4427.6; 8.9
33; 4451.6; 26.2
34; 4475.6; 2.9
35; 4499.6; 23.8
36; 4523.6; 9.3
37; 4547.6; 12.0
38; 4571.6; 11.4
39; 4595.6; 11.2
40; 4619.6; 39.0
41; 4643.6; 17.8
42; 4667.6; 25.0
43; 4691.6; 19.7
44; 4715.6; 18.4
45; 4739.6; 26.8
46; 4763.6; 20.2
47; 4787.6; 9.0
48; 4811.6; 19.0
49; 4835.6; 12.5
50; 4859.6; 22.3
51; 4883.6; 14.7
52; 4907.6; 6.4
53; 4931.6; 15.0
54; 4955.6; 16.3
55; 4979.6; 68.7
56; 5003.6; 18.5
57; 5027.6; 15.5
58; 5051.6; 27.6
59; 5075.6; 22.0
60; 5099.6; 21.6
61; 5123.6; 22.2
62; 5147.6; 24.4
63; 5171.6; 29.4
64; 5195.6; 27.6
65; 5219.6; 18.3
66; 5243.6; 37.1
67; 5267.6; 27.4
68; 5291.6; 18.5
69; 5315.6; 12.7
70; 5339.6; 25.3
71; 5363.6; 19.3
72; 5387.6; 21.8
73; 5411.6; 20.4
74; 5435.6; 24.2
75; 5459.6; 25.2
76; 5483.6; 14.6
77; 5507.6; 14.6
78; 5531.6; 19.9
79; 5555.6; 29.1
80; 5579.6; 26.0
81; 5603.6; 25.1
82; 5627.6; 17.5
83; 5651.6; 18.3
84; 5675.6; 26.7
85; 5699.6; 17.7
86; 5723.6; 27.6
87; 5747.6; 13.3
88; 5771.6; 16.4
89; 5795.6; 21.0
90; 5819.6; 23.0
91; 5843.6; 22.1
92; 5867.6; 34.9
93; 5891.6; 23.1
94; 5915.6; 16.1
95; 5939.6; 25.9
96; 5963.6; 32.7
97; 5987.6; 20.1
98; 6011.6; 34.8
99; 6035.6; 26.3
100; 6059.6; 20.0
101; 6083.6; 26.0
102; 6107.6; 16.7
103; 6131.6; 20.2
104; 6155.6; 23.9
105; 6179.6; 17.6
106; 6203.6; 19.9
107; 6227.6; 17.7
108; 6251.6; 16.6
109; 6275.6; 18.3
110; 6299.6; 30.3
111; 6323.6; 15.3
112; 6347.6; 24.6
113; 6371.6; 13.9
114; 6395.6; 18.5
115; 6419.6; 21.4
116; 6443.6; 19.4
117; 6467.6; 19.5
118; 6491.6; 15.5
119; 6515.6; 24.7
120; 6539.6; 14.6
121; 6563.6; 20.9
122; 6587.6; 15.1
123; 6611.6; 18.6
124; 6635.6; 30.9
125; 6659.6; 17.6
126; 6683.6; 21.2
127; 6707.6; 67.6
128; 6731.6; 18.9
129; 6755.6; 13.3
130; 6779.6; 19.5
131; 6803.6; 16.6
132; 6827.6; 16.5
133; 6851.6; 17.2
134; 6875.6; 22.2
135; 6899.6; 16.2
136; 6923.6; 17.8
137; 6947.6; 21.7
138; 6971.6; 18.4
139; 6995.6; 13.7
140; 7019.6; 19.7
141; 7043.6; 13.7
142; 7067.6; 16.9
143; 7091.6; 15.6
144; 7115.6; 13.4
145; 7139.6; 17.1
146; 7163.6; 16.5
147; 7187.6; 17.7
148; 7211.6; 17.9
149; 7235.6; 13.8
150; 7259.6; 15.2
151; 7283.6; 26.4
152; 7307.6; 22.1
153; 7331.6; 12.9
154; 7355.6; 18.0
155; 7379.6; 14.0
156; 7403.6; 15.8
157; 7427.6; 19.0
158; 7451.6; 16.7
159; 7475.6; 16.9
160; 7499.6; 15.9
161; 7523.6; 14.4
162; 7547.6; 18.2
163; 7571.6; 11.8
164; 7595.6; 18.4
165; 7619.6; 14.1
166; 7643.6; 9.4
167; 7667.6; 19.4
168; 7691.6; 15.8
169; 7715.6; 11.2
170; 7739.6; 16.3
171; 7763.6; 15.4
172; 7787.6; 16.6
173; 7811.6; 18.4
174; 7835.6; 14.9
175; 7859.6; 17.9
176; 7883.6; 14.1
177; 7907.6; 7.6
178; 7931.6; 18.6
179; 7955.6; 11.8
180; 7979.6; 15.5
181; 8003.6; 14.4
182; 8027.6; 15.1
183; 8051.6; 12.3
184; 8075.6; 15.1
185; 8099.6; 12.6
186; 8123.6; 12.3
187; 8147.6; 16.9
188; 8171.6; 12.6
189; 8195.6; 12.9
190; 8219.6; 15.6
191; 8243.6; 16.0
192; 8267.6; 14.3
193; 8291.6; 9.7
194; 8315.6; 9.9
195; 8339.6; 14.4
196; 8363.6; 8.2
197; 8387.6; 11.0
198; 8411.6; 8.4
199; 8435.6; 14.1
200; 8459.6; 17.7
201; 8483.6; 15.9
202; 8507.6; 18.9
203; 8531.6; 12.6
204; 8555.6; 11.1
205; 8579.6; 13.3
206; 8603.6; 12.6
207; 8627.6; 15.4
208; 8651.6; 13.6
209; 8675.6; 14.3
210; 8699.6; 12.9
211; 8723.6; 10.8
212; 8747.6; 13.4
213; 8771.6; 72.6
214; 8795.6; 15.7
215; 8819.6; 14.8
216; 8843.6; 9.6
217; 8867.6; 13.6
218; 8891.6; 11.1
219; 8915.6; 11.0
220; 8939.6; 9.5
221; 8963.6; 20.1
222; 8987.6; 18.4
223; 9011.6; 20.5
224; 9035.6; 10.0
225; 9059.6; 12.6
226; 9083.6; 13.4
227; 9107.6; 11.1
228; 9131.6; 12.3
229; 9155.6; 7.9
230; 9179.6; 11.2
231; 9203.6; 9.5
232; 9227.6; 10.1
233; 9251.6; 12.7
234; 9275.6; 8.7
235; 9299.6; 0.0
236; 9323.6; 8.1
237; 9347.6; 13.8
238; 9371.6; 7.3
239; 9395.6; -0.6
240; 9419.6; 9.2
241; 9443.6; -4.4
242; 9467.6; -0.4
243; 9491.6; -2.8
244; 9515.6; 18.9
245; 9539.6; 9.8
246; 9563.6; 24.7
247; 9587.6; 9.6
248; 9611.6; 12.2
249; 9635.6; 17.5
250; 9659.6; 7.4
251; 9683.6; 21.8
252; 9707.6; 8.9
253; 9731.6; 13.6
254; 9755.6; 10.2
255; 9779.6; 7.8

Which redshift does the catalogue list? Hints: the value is 0.338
